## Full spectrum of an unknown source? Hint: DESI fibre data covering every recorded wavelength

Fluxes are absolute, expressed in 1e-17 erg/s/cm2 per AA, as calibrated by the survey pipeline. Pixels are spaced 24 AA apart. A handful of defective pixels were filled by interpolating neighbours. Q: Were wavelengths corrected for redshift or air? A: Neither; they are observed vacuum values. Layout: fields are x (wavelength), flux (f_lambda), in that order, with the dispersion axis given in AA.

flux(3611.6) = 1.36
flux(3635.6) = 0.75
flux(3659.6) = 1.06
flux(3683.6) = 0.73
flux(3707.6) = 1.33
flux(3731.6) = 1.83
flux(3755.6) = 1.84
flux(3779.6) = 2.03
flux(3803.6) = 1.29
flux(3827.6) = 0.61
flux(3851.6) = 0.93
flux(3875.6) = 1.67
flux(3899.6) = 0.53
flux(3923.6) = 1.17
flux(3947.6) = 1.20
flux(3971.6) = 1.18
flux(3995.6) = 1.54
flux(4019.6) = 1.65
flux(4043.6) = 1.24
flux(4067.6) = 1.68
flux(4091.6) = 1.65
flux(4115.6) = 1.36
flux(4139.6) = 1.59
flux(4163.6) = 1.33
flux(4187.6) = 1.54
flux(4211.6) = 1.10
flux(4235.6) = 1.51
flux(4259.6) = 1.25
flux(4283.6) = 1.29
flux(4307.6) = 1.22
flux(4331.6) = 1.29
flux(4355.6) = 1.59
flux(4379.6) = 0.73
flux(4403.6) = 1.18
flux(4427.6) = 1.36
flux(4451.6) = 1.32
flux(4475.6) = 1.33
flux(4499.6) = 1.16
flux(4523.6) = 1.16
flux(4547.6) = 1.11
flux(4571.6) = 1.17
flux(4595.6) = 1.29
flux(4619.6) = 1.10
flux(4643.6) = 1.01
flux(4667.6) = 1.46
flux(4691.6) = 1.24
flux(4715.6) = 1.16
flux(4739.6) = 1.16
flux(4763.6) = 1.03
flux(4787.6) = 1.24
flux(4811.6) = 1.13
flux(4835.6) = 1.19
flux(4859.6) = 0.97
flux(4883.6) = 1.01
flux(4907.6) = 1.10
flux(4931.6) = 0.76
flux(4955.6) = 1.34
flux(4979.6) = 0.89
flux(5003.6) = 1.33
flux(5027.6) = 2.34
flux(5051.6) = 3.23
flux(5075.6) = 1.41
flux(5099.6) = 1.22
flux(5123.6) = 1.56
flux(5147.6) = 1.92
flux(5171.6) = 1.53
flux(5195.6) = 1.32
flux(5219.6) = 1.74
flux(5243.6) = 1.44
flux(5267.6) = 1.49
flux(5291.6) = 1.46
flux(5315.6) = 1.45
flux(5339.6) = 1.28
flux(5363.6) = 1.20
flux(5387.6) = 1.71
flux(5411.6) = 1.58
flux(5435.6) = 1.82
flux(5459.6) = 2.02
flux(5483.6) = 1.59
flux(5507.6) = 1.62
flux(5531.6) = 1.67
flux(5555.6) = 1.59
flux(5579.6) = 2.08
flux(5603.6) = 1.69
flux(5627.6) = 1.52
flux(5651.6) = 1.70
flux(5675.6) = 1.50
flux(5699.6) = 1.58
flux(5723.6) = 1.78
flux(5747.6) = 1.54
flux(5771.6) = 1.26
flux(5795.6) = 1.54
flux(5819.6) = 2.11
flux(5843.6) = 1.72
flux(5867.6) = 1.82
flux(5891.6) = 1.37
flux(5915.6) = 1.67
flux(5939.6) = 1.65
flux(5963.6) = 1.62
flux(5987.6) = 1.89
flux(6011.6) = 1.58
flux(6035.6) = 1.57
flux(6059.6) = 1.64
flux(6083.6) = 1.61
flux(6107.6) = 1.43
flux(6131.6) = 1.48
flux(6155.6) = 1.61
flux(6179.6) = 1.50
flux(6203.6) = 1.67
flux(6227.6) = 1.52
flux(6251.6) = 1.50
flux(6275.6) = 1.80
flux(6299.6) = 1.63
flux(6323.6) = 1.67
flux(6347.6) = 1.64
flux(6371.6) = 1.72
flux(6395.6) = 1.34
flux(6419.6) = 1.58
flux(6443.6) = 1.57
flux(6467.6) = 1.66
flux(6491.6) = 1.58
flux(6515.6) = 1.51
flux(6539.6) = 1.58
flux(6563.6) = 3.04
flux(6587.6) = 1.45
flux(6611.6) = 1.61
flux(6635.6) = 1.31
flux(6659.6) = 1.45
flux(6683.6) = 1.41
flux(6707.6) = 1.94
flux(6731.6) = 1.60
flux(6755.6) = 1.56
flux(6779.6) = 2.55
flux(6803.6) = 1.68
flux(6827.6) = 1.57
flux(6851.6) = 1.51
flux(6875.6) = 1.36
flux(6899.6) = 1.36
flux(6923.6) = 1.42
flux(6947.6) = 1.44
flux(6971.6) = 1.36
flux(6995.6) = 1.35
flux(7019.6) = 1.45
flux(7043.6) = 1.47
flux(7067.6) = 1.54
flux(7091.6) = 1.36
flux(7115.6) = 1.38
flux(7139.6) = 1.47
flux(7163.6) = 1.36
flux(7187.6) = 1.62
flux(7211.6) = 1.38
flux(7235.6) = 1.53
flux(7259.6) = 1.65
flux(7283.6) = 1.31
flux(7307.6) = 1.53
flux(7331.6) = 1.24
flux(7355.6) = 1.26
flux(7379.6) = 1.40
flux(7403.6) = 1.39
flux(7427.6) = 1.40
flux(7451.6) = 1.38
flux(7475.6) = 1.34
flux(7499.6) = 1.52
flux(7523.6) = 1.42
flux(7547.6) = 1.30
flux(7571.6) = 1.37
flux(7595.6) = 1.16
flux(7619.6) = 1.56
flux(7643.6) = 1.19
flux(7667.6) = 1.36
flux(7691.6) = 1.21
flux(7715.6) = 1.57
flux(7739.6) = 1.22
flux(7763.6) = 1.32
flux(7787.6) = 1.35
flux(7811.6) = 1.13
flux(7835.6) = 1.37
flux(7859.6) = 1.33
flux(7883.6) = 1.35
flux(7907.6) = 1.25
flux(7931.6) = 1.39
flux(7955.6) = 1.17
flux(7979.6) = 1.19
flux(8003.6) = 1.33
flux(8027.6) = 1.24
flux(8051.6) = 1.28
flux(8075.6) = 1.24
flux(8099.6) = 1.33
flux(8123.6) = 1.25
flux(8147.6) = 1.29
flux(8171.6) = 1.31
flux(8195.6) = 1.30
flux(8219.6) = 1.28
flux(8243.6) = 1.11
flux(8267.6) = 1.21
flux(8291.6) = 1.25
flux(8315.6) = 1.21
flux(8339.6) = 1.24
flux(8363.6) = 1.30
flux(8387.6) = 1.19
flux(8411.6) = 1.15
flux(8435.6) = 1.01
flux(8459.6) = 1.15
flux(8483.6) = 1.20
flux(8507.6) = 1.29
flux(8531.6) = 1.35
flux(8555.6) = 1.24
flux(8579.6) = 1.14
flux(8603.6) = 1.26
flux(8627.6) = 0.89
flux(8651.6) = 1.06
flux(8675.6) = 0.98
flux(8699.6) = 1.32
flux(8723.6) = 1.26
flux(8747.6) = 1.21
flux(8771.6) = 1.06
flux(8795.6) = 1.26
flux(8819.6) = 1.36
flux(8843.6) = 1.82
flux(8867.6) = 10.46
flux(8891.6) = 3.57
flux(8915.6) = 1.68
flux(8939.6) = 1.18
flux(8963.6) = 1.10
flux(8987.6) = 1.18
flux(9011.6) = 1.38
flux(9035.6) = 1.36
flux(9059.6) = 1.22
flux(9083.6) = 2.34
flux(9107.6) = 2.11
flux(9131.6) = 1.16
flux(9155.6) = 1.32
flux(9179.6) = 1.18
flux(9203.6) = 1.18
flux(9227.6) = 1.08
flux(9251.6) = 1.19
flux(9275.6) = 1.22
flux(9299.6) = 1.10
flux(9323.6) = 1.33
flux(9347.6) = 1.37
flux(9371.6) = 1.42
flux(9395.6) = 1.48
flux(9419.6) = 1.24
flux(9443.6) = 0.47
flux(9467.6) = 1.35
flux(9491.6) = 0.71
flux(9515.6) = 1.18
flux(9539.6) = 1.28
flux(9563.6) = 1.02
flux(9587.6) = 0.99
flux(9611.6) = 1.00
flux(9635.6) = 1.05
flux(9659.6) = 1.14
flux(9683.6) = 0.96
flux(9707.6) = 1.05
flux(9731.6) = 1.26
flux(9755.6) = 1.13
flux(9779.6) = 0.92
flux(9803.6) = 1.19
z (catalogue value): 0.352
